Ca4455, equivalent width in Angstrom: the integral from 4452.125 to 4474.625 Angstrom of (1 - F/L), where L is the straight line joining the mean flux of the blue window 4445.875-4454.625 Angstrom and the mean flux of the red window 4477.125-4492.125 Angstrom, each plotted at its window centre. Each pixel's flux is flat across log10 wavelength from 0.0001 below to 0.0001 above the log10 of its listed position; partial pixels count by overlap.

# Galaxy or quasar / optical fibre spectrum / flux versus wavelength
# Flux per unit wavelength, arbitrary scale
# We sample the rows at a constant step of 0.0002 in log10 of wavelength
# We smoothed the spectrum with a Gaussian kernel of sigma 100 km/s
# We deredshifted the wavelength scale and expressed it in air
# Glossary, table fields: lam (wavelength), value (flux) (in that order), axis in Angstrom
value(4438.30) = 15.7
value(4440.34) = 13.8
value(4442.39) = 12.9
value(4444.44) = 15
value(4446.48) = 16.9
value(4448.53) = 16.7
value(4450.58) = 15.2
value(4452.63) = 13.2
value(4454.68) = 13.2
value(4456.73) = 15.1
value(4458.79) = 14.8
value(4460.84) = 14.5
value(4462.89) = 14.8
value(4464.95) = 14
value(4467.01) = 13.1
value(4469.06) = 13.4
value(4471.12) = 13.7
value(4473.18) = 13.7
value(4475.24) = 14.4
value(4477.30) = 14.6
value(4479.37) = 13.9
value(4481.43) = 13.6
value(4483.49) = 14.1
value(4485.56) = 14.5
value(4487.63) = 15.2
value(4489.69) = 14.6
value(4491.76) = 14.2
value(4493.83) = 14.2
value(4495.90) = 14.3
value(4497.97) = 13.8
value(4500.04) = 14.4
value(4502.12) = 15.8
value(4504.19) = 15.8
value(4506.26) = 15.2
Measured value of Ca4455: 1.32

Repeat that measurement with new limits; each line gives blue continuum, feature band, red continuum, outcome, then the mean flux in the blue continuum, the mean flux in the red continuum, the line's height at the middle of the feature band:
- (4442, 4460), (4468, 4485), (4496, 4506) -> 1.1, 14.8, 14.9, 14.9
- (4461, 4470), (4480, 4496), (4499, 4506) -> 0.5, 13.9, 15.3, 14.8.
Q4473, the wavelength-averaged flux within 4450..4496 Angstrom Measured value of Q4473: 14.2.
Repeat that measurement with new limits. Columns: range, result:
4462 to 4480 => 13.9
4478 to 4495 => 14.3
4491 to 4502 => 14.3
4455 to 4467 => 14.4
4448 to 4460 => 14.6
